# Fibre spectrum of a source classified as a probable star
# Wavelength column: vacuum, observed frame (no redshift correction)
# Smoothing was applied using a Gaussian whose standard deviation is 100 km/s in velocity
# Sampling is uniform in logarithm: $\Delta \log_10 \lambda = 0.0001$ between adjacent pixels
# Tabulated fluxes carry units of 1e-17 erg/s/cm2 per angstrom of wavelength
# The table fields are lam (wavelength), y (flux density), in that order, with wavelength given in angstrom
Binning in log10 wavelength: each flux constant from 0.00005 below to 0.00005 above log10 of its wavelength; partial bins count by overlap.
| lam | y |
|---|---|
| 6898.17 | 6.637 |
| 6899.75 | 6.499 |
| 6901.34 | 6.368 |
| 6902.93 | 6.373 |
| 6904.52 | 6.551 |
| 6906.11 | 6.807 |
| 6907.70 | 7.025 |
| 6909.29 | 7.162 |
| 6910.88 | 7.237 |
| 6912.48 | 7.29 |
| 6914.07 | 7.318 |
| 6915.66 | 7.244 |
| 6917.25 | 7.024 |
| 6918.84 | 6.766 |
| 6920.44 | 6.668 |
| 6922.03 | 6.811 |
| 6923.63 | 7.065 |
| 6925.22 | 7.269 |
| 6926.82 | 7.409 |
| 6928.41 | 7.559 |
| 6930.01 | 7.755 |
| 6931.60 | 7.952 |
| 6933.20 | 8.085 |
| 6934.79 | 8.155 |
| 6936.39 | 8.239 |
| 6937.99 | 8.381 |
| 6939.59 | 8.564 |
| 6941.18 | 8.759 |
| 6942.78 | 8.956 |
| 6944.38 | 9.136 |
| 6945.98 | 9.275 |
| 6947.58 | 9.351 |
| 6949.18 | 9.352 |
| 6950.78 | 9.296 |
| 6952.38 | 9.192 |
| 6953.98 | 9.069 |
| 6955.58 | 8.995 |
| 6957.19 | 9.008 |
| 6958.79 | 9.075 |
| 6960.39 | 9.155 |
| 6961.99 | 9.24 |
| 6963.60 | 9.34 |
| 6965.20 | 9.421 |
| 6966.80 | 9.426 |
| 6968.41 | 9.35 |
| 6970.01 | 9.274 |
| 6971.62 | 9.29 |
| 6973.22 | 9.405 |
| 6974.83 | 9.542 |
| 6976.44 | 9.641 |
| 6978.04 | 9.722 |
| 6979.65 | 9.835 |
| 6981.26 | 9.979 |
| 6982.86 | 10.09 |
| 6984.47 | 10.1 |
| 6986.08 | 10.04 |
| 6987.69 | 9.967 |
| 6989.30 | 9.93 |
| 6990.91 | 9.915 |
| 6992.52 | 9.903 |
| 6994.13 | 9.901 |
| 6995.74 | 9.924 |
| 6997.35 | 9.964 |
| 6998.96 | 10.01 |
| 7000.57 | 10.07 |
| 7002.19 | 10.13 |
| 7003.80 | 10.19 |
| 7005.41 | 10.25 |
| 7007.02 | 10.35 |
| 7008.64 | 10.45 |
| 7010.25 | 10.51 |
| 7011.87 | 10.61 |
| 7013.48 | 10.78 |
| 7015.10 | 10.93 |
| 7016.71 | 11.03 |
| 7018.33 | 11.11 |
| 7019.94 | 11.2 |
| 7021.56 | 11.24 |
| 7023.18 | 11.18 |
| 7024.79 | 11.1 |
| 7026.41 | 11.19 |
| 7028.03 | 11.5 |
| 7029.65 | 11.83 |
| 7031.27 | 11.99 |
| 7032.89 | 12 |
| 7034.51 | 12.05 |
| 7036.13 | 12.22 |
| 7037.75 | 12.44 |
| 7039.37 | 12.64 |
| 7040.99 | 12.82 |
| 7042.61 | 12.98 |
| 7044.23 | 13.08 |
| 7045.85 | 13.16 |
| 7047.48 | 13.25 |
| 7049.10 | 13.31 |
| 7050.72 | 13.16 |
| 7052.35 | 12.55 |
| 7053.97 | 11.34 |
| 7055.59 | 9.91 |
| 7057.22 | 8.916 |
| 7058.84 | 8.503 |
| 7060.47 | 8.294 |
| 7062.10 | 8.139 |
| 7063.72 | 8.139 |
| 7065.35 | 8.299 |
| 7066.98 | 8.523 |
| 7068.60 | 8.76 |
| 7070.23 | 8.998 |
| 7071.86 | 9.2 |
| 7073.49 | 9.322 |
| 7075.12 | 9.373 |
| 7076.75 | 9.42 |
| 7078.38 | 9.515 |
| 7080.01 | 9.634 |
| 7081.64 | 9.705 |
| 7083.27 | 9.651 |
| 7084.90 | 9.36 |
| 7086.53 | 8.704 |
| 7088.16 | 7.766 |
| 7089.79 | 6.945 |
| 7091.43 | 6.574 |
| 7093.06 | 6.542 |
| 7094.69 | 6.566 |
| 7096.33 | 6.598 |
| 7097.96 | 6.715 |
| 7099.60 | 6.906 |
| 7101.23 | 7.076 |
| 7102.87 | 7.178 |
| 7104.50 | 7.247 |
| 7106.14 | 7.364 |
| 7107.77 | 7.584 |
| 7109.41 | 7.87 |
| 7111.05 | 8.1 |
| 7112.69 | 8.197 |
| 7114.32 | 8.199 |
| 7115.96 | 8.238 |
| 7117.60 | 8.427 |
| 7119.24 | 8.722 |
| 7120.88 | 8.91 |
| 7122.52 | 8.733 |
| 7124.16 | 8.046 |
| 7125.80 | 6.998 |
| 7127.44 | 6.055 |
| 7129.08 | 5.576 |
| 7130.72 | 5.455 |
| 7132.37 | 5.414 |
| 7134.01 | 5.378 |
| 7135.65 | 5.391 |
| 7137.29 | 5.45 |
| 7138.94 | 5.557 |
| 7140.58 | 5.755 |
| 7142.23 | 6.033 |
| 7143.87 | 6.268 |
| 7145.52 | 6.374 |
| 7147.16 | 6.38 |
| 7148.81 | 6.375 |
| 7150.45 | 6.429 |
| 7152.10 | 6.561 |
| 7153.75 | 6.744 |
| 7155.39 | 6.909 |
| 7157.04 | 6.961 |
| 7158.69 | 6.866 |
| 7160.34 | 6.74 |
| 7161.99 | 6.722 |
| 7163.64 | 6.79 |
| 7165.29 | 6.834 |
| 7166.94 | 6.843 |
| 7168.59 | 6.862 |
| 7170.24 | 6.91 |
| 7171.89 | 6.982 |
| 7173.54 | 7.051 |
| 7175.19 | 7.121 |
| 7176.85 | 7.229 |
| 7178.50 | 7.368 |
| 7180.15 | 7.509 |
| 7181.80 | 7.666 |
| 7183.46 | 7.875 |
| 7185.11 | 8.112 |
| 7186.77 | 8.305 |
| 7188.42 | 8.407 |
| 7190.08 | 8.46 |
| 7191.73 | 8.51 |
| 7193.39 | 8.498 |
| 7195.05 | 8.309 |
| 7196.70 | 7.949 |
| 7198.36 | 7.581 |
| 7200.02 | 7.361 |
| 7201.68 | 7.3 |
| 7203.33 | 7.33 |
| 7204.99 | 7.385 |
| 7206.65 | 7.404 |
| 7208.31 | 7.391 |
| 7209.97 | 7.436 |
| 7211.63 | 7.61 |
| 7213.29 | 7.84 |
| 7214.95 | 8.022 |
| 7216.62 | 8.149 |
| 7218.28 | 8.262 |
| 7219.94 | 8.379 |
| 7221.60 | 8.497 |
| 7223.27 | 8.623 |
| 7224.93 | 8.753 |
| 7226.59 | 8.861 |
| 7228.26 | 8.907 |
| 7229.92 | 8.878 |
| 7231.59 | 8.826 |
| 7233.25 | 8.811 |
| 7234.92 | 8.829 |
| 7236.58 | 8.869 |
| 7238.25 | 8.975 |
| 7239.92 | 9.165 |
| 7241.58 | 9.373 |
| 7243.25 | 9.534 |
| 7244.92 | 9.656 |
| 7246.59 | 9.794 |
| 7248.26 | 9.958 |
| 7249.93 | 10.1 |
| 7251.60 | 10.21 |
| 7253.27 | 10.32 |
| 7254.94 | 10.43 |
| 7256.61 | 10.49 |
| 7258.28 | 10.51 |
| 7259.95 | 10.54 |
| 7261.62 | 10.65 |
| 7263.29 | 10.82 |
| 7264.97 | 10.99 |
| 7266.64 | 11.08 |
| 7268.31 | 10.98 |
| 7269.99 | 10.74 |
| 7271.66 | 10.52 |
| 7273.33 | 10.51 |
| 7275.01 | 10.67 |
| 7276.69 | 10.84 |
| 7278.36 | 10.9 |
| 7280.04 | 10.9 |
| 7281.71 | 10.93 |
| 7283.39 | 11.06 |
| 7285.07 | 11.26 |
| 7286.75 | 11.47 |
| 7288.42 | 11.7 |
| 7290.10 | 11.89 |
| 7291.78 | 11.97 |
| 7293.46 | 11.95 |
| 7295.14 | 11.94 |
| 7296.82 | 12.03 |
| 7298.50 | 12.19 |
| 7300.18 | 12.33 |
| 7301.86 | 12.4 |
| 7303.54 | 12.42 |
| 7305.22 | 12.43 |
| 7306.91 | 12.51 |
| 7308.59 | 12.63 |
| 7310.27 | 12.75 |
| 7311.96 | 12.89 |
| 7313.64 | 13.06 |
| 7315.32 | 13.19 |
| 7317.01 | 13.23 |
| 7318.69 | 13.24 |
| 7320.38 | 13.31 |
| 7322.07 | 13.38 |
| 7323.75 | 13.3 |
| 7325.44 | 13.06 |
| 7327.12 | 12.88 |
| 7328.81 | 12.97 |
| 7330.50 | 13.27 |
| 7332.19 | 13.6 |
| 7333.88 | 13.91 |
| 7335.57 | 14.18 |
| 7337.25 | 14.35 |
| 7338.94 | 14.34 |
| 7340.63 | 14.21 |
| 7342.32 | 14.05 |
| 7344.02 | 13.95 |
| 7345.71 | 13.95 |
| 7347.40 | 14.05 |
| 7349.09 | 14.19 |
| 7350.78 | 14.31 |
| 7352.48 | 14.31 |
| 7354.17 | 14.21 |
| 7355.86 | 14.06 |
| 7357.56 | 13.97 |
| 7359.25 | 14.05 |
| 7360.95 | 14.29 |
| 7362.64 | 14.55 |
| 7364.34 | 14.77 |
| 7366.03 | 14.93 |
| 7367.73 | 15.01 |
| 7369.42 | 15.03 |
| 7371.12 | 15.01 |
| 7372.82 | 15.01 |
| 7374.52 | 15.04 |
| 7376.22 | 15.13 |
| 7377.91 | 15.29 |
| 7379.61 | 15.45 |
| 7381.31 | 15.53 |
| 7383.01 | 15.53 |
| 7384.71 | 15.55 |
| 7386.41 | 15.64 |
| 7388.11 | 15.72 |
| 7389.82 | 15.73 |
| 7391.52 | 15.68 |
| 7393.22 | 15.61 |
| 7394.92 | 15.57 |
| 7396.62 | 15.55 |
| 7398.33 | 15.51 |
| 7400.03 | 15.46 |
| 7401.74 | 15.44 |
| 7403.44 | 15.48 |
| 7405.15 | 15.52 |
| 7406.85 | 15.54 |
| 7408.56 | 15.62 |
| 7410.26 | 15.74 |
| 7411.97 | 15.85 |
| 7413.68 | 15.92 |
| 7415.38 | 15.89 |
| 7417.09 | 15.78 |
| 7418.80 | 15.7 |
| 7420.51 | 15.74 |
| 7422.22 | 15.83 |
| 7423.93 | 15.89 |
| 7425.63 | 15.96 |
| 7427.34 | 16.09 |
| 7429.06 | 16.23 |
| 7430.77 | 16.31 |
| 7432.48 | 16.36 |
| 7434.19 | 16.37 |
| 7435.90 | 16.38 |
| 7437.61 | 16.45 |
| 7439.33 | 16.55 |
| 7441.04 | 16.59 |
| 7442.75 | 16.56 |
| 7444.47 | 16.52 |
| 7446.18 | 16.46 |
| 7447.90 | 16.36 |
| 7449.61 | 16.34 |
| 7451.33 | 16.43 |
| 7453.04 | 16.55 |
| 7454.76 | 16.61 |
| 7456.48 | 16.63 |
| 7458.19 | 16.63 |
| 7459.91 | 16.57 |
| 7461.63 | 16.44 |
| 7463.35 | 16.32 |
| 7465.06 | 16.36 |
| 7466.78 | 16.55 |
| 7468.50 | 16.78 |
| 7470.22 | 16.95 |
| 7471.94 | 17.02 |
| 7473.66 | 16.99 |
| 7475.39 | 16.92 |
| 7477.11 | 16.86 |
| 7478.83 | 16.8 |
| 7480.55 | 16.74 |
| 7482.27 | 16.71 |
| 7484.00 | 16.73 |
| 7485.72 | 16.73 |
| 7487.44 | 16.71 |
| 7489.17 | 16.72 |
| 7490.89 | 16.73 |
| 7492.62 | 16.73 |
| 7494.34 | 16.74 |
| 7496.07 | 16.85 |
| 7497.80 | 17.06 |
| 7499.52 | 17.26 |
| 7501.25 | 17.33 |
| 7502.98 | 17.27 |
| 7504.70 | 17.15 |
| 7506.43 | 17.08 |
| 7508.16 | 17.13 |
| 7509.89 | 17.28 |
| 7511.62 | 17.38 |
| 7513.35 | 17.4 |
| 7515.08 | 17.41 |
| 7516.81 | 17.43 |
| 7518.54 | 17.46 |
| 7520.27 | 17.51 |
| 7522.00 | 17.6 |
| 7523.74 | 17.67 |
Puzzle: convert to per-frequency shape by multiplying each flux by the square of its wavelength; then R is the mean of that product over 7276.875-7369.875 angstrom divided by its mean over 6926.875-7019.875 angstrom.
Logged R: 1.52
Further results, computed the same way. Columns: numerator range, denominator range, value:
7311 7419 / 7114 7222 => 2.14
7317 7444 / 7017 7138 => 1.78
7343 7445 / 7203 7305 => 1.60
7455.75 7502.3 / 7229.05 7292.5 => 1.72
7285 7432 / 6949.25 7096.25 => 1.57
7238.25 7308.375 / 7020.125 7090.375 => 1.11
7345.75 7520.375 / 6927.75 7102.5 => 1.85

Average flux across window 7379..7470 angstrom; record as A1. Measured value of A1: 16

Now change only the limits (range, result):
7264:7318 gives 11.8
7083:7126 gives 7.74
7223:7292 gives 10.2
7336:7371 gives 14.3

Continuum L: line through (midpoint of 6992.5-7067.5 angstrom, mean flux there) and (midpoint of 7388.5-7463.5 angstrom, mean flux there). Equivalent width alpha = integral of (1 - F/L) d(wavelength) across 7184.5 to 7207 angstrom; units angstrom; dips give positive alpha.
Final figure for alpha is 8.9 angstrom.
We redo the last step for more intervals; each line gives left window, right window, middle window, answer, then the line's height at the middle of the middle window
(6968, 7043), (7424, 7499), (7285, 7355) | 7.9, 14.7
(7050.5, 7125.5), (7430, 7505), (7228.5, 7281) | 8.7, 12.1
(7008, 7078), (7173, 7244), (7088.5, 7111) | 6.5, 9.94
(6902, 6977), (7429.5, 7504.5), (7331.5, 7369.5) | 1.4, 14.8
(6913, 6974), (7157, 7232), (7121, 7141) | 4.2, 7.92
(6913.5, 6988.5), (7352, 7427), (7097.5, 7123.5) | 7.7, 11.1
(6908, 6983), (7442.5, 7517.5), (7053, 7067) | 1.8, 10.3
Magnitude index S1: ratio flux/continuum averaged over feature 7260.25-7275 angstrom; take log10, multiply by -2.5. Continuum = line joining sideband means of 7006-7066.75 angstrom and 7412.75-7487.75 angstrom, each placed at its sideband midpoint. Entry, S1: 0.29 mag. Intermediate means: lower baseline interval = 11.2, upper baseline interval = 16.4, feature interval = 10.8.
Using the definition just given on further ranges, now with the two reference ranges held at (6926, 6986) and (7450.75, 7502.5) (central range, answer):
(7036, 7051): -0.24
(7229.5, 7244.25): 0.41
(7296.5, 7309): 0.15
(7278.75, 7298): 0.21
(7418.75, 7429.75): 0.00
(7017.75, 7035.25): -0.14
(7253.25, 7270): 0.26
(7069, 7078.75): 0.17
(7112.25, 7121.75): 0.33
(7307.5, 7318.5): 0.11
